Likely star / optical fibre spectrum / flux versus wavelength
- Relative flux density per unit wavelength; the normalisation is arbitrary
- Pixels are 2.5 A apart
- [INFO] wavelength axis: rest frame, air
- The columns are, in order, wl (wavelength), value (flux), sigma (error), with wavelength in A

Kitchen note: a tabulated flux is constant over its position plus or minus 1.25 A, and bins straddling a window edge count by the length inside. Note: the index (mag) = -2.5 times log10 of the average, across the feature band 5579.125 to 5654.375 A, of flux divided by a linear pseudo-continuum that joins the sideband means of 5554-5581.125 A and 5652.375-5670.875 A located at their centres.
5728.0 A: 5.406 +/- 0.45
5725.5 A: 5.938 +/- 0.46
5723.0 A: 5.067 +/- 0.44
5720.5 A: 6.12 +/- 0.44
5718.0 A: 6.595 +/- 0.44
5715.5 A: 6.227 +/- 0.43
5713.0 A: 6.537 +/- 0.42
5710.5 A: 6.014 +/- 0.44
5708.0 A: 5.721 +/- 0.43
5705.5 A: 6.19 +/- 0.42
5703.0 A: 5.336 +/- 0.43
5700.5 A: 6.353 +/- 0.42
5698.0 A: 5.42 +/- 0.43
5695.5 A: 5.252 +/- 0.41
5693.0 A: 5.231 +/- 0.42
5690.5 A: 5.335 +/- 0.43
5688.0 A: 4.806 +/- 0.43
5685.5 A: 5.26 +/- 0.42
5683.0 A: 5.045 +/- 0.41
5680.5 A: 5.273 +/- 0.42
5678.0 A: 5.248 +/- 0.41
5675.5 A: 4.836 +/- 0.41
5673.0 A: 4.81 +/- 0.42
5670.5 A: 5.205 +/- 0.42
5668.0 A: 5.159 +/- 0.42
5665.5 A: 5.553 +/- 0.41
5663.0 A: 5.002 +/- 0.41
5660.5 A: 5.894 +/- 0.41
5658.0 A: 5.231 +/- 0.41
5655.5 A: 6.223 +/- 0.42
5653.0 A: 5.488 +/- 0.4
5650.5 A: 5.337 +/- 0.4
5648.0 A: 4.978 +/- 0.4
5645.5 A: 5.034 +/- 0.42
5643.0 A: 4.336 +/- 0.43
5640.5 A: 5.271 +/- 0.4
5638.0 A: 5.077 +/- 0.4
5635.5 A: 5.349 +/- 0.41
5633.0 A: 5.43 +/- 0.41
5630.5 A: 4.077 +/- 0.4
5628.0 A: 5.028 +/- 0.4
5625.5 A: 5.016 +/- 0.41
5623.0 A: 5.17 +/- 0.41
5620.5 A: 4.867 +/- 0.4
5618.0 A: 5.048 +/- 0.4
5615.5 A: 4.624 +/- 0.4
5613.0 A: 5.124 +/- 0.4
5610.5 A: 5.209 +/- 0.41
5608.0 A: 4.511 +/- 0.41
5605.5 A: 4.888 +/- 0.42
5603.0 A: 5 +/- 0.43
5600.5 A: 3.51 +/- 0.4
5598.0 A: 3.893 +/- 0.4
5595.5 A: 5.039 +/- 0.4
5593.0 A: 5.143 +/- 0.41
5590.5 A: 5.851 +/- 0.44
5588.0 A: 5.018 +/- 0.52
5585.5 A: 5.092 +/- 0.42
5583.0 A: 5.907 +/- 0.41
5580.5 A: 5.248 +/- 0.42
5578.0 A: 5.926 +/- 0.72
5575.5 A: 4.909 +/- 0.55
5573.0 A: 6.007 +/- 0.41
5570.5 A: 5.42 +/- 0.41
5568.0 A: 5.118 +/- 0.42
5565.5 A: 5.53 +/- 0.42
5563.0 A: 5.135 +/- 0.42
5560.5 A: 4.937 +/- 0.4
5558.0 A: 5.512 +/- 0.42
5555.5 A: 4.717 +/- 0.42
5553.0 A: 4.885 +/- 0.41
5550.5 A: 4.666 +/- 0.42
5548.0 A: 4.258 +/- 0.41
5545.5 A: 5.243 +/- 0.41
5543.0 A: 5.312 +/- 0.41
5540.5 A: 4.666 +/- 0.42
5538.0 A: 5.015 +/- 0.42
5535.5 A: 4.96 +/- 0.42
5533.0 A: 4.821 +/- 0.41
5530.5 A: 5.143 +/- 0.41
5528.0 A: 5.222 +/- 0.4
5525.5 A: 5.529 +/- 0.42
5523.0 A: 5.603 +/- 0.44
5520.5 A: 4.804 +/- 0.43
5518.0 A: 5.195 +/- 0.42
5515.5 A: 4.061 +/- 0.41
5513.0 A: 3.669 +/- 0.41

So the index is 0.09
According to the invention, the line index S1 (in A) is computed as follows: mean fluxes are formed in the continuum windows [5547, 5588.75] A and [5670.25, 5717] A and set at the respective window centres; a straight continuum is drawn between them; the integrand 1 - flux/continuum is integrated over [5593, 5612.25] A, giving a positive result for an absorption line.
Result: 2.4 A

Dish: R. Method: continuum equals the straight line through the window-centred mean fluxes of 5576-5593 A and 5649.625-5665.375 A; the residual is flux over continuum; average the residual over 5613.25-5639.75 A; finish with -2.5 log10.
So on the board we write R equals 0.11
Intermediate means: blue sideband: 5.45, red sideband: 5.54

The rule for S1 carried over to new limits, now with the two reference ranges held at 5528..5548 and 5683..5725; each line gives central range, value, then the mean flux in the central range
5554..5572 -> -0.38 A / 5.2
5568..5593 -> -1.36 A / 5.45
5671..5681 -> 0.97 A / 5.04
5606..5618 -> 0.95 A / 4.89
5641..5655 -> 0.90 A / 5.11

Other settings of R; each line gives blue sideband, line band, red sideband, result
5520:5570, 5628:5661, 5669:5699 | -0.01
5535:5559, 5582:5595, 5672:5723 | -0.06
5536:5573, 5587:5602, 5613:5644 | 0.06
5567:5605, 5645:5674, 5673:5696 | -0.04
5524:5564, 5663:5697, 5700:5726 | 0.13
